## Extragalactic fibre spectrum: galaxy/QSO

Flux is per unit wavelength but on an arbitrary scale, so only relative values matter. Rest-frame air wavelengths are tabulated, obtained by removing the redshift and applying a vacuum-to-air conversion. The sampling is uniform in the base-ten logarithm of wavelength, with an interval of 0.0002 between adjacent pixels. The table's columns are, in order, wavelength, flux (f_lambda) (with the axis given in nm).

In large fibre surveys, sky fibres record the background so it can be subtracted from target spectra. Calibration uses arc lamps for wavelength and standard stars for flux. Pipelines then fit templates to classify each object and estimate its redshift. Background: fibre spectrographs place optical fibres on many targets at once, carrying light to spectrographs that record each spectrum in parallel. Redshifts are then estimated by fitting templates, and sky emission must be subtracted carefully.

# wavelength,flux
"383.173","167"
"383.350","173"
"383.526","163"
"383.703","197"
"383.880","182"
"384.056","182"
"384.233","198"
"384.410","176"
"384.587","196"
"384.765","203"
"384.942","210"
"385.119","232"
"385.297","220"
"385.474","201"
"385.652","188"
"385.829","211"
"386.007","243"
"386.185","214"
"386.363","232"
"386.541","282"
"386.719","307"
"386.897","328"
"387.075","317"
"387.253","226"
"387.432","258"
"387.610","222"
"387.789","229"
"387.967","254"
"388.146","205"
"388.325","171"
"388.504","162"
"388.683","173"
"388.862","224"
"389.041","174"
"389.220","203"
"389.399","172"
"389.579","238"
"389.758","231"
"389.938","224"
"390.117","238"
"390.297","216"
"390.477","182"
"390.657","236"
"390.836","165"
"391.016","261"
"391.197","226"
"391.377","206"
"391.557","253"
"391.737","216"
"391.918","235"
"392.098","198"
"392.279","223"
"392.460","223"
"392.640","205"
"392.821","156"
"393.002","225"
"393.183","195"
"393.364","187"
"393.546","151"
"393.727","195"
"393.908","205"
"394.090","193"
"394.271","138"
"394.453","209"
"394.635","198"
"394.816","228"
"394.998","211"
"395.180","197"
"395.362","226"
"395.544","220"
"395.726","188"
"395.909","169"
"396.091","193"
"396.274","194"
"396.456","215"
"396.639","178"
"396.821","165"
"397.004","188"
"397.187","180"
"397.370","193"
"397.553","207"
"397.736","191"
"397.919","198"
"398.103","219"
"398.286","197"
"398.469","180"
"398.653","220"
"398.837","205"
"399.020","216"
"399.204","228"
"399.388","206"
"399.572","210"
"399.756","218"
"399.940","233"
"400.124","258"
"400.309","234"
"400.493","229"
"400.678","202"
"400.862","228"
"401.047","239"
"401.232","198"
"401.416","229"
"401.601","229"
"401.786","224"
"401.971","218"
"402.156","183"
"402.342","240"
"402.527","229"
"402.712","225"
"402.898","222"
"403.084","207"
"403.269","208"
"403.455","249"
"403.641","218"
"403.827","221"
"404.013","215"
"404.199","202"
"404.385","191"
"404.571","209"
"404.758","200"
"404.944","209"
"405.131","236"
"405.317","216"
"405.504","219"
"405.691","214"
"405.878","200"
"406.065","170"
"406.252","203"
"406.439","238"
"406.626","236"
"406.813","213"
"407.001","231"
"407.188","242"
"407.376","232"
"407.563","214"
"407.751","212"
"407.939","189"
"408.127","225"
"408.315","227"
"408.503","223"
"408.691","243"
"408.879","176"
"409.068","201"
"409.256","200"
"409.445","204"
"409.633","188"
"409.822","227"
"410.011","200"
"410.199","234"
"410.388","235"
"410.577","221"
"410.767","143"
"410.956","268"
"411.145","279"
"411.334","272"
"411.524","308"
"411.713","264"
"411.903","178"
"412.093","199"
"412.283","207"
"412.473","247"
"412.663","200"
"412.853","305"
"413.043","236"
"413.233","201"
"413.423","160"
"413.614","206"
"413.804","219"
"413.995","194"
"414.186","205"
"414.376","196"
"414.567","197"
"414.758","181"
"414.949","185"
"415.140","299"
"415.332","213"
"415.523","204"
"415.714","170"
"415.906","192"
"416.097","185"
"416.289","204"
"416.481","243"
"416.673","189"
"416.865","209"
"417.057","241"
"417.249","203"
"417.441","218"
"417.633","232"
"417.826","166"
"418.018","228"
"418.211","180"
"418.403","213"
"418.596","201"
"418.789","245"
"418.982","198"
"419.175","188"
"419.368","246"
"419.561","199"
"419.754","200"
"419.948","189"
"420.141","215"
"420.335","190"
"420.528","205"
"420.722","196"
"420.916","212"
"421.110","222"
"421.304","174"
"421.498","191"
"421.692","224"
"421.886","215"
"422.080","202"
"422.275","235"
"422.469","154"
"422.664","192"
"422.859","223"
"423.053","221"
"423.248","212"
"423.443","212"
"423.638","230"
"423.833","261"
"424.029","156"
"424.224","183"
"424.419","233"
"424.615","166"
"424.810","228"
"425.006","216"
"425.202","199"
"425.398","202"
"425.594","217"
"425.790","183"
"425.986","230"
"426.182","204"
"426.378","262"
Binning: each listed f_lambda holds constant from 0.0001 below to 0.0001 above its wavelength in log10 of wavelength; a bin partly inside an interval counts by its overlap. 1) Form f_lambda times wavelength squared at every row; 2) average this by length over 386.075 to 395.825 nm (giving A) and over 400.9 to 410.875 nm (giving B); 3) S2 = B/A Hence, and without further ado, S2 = 1.1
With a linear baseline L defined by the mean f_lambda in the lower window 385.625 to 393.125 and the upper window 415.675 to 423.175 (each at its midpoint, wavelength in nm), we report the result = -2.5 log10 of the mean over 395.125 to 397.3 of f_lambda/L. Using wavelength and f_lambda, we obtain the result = 0.14 mag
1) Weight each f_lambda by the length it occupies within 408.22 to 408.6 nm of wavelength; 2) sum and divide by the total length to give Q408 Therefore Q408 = 225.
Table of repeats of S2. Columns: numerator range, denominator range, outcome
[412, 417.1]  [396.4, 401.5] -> 1.08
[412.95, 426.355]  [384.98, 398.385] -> 1.13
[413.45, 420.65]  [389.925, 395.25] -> 1.13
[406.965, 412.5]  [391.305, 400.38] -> 1.17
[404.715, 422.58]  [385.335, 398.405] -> 1.13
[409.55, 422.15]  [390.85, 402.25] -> 1.13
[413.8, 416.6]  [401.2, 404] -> 0.99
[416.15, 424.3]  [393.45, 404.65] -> 1.11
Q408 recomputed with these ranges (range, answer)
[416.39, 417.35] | 217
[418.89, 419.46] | 211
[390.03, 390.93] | 208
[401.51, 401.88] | 226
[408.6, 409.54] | 205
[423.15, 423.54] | 212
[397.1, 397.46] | 187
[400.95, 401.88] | 224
